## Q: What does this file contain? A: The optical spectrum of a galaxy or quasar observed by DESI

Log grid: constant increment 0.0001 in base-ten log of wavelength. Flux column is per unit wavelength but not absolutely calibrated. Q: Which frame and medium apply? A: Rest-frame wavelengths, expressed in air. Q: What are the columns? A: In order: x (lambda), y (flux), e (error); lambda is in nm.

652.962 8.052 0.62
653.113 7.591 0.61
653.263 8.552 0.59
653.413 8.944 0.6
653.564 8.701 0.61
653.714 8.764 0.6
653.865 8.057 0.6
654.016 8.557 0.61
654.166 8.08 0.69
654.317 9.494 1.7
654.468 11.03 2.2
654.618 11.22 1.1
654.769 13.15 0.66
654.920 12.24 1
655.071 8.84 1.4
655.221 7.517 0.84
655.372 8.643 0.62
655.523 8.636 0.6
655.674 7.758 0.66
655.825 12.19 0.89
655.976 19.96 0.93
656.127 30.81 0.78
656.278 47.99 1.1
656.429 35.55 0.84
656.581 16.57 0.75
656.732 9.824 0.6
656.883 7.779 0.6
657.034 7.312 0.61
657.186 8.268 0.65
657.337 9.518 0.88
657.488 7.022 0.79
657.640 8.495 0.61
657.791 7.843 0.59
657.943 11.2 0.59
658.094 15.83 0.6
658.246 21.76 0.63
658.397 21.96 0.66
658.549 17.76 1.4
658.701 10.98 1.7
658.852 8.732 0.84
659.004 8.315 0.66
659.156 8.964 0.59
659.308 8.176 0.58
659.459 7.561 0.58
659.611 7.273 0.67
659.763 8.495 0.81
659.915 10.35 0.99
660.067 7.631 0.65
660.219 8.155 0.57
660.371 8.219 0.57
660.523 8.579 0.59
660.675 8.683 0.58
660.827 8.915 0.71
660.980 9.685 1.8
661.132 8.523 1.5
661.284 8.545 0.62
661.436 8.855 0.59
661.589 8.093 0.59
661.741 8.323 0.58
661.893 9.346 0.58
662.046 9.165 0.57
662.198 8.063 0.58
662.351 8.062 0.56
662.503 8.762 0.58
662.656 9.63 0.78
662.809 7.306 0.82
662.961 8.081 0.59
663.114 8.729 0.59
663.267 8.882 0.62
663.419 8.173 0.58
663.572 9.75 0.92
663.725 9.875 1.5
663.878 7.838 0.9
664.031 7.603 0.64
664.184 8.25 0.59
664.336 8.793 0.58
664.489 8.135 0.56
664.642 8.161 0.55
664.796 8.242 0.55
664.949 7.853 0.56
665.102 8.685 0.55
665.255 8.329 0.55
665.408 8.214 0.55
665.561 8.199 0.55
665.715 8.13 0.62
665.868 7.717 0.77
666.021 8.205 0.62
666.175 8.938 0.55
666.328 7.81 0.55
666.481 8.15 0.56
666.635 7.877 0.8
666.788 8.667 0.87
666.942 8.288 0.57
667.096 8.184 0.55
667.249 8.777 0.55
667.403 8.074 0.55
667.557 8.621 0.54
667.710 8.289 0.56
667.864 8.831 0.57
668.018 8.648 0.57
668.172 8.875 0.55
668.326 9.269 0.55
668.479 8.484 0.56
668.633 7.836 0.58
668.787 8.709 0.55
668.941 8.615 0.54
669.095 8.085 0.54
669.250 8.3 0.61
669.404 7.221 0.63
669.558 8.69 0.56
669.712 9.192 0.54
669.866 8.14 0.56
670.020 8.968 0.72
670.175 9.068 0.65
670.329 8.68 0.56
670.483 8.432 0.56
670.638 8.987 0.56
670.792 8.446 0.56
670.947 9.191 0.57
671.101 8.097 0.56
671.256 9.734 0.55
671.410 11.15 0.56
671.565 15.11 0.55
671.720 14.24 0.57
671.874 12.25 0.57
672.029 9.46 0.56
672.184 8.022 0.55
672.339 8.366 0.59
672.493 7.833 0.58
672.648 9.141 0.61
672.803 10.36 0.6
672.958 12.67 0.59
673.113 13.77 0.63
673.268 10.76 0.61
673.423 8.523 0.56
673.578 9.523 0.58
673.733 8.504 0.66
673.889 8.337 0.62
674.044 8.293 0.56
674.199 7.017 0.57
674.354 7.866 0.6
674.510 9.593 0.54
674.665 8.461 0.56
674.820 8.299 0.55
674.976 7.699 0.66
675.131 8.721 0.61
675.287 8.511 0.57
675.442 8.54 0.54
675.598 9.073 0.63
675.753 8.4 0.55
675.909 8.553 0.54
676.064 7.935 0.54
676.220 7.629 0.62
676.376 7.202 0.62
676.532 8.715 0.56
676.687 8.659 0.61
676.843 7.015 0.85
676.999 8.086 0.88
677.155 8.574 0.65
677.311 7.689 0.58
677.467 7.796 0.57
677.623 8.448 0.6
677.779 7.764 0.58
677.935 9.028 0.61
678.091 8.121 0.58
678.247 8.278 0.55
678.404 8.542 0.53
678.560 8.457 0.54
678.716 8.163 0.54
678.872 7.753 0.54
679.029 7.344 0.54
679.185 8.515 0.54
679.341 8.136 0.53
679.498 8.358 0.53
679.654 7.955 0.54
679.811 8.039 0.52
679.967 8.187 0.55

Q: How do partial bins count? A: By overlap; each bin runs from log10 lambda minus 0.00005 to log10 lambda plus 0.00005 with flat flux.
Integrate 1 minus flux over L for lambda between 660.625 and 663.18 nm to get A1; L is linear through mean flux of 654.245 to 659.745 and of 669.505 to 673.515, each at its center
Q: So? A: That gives 0.728 nm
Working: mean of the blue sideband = 13.2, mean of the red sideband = 9.9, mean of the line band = 8.63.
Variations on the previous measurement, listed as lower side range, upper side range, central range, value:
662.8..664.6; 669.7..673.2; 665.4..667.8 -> 0.209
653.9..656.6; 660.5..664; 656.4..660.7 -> 0.437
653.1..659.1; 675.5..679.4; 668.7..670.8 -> 0.278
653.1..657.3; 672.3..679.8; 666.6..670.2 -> 0.597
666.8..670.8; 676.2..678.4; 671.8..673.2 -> -0.313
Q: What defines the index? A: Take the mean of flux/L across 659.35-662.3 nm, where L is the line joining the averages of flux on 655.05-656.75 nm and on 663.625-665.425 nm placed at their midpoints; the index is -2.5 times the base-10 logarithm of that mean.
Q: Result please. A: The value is 0.420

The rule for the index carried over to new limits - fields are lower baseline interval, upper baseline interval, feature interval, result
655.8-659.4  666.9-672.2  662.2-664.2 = 0.399 mag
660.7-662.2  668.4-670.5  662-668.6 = 0.026 mag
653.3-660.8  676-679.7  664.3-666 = 0.262 mag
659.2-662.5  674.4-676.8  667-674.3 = -0.099 mag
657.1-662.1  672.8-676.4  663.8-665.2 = 0.177 mag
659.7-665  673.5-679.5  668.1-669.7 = -0.003 mag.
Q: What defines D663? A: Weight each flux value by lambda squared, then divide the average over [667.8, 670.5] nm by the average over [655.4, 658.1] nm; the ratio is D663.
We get 0.59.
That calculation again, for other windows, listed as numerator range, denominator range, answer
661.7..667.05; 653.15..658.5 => 0.66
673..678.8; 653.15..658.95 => 0.70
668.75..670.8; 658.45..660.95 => 0.95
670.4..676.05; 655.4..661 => 0.77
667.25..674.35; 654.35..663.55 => 0.85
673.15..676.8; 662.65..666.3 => 1.05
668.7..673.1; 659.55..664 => 1.14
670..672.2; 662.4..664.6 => 1.21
